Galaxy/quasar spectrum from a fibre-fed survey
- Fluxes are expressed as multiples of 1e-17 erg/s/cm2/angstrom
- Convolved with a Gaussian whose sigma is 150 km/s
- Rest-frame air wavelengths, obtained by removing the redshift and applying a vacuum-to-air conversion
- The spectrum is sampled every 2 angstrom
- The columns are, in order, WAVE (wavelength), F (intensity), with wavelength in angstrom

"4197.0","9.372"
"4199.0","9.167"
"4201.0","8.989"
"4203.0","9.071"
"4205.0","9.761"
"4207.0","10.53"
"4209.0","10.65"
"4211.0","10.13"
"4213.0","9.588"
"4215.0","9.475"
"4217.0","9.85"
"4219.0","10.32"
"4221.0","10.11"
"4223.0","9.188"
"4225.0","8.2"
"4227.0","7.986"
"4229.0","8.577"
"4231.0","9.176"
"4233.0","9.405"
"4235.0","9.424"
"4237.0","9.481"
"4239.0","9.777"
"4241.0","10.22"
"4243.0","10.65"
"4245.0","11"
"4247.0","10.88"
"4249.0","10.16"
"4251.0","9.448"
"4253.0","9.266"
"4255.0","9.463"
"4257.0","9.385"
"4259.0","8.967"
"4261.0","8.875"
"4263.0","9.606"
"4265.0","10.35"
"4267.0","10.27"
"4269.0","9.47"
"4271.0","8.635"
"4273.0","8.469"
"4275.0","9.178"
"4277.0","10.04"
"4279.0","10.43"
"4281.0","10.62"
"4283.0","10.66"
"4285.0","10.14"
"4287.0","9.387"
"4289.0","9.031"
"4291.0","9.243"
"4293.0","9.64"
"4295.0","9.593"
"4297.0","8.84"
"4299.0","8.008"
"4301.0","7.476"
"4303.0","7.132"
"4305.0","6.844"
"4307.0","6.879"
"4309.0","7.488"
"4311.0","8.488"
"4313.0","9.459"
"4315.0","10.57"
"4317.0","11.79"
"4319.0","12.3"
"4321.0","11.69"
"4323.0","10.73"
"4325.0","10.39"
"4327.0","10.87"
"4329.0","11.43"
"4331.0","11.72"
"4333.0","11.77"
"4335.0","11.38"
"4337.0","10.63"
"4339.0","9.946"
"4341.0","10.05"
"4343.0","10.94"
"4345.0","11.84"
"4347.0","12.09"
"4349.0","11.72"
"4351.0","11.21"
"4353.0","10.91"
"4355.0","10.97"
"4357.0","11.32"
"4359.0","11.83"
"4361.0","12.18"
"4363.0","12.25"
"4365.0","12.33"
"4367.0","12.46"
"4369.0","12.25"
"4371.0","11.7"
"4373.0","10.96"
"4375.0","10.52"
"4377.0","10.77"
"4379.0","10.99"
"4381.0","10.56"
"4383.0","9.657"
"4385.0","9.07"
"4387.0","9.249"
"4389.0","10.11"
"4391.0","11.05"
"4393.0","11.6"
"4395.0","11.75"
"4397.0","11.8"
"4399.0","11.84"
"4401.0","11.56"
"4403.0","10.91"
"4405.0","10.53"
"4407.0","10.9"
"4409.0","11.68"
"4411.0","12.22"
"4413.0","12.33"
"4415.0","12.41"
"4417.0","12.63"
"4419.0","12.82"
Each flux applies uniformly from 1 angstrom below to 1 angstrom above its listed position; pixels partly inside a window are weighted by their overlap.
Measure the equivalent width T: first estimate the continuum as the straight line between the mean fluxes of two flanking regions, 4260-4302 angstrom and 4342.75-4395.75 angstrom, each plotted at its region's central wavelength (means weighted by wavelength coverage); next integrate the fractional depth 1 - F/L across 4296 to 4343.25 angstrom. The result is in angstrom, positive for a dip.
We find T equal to 1.7 angstrom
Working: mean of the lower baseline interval 9.43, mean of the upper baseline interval 11.2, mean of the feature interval 9.85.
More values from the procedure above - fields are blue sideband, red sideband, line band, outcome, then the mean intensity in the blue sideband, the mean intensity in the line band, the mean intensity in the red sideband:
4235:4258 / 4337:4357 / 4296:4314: 4.7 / 9.95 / 7.85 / 11.1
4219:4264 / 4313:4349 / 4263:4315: 6.5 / 9.53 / 9.07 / 11.2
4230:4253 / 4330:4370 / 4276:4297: 1.5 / 9.94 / 9.83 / 11.5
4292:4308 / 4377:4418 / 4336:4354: -3.0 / 8.05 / 11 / 11.1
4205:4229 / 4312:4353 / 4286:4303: 2.9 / 9.6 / 8.8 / 11.1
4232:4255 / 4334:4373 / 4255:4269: 0.9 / 9.95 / 9.56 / 11.5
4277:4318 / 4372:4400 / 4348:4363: -2.0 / 9.11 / 11.5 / 10.7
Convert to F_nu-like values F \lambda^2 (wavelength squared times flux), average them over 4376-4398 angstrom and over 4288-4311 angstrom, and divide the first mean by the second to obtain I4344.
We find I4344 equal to 1.3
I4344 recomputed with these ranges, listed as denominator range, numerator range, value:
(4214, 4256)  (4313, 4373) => 1.24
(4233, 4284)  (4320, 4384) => 1.20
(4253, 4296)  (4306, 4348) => 1.13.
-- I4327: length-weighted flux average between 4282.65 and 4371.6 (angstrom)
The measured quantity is 10.4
